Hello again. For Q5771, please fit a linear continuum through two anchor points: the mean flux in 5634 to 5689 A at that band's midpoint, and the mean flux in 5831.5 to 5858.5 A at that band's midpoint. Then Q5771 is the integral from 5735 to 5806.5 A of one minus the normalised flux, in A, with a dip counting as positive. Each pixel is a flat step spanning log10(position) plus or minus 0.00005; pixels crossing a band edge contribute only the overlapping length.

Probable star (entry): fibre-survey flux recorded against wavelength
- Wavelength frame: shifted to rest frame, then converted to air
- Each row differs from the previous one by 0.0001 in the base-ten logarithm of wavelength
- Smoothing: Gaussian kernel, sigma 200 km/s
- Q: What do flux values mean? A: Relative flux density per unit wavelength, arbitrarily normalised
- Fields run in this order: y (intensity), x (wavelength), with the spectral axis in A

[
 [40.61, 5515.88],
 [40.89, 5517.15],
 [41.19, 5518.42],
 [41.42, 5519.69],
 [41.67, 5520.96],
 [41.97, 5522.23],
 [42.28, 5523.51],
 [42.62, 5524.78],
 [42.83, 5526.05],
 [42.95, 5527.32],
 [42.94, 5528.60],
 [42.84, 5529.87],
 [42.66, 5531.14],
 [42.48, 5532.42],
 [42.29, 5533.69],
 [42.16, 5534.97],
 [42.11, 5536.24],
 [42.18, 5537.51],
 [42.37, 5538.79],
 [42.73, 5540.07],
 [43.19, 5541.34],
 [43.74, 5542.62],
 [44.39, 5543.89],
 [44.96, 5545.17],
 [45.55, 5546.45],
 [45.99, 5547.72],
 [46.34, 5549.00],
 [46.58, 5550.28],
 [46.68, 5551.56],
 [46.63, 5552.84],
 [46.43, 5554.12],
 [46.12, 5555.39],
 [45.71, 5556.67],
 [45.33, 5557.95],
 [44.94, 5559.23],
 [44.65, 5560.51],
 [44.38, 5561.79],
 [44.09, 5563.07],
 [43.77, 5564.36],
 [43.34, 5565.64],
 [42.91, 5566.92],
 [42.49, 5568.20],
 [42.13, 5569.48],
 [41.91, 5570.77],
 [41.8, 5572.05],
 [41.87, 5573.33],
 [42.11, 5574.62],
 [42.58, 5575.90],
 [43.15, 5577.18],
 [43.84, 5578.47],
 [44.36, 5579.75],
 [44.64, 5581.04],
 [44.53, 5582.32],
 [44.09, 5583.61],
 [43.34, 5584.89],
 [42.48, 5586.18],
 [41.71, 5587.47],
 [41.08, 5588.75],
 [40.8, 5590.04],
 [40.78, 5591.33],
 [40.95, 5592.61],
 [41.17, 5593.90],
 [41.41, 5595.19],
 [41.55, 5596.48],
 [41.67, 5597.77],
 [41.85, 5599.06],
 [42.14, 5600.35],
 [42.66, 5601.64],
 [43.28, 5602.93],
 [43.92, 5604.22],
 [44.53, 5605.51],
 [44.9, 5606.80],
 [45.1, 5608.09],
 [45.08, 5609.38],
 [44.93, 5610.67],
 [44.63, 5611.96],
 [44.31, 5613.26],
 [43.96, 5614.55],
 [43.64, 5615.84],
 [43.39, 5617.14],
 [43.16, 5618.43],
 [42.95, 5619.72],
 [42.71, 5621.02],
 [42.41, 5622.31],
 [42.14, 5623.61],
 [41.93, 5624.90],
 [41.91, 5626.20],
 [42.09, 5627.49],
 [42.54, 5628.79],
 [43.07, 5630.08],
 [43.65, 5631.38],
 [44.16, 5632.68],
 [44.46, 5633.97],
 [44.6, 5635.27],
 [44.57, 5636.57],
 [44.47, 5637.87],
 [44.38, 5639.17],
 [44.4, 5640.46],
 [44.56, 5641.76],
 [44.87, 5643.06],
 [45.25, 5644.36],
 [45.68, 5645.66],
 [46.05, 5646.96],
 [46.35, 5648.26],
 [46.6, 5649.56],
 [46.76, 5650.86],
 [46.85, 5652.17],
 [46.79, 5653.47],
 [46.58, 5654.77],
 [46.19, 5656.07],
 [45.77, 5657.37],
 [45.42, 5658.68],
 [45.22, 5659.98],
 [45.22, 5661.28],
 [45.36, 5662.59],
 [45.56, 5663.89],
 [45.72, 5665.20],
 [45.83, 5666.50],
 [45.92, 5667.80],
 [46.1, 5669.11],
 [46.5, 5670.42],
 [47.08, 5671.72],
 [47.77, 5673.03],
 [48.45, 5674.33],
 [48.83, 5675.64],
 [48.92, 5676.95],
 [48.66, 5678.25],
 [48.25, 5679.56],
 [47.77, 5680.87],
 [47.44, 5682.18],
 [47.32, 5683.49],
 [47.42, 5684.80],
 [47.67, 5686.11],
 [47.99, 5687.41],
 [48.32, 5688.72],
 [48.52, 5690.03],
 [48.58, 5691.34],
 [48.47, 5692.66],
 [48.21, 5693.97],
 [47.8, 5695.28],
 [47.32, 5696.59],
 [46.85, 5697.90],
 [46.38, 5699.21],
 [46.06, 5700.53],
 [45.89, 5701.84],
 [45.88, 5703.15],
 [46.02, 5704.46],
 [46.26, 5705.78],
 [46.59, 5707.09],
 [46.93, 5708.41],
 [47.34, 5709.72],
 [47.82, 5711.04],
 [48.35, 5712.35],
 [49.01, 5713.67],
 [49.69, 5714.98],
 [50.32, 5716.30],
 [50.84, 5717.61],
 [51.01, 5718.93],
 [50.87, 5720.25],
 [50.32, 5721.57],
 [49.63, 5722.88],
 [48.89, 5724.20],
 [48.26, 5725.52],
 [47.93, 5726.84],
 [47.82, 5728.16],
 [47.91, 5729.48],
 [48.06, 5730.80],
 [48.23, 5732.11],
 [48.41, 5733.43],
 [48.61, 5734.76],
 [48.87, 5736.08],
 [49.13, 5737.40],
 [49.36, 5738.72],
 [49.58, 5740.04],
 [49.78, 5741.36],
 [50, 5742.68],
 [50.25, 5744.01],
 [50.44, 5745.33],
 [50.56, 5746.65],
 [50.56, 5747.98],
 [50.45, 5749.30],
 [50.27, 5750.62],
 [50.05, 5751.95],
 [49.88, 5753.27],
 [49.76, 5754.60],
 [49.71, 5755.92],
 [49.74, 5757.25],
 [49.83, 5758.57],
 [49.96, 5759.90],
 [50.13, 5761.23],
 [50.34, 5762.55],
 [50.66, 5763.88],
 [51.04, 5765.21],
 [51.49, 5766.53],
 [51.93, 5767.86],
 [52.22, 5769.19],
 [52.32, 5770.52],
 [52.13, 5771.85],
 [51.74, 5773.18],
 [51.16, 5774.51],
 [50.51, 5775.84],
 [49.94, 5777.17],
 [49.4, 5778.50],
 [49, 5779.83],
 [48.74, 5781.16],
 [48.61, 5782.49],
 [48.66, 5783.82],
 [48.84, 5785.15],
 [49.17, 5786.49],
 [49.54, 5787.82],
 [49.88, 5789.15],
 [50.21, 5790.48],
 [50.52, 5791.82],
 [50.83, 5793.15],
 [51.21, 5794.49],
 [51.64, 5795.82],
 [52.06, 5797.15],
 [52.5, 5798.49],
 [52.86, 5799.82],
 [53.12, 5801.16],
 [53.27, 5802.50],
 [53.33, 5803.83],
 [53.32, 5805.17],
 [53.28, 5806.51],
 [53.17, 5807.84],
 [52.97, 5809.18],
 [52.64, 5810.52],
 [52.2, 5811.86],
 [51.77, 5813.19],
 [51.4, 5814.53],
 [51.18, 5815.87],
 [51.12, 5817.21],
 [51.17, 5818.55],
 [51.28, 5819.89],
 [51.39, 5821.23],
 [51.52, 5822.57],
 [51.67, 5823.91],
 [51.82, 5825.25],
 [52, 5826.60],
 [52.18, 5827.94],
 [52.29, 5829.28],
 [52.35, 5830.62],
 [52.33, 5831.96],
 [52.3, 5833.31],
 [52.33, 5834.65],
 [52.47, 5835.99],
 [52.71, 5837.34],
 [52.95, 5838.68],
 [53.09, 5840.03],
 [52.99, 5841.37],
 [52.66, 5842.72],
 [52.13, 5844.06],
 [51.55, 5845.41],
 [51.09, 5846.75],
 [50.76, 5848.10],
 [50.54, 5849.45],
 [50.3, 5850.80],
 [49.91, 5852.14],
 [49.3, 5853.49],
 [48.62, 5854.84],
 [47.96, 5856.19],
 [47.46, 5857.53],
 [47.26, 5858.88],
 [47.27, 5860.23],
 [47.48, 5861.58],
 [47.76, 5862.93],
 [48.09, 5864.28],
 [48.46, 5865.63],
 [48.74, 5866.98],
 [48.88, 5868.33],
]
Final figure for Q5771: -2.0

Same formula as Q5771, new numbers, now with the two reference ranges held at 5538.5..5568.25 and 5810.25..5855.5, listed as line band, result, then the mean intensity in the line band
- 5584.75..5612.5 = 1.9 A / 42.7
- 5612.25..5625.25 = 0.9 A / 43.1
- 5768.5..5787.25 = 0.0 A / 50.2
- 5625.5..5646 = 1.2 A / 44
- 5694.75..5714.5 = 0.6 A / 47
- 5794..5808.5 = -0.5 A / 52.8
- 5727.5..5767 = -0.1 A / 49.7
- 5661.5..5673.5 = 0.4 A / 46.1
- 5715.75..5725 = -0.3 A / 50.2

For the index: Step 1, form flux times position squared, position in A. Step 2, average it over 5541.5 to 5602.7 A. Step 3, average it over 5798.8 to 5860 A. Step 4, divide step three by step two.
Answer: 1.30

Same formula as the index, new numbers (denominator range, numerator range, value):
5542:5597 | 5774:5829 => 1.27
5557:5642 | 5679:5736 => 1.16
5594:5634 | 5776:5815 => 1.26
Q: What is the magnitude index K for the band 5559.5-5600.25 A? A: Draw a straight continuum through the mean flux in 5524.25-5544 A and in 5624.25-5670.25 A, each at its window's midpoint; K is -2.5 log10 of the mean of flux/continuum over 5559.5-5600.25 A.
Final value 0.03 mag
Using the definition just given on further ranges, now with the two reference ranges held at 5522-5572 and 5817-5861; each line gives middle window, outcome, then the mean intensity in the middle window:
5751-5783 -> -0.024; 50.4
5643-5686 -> 0.002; 46.7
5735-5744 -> -0.019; 49.5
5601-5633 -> 0.051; 43.5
